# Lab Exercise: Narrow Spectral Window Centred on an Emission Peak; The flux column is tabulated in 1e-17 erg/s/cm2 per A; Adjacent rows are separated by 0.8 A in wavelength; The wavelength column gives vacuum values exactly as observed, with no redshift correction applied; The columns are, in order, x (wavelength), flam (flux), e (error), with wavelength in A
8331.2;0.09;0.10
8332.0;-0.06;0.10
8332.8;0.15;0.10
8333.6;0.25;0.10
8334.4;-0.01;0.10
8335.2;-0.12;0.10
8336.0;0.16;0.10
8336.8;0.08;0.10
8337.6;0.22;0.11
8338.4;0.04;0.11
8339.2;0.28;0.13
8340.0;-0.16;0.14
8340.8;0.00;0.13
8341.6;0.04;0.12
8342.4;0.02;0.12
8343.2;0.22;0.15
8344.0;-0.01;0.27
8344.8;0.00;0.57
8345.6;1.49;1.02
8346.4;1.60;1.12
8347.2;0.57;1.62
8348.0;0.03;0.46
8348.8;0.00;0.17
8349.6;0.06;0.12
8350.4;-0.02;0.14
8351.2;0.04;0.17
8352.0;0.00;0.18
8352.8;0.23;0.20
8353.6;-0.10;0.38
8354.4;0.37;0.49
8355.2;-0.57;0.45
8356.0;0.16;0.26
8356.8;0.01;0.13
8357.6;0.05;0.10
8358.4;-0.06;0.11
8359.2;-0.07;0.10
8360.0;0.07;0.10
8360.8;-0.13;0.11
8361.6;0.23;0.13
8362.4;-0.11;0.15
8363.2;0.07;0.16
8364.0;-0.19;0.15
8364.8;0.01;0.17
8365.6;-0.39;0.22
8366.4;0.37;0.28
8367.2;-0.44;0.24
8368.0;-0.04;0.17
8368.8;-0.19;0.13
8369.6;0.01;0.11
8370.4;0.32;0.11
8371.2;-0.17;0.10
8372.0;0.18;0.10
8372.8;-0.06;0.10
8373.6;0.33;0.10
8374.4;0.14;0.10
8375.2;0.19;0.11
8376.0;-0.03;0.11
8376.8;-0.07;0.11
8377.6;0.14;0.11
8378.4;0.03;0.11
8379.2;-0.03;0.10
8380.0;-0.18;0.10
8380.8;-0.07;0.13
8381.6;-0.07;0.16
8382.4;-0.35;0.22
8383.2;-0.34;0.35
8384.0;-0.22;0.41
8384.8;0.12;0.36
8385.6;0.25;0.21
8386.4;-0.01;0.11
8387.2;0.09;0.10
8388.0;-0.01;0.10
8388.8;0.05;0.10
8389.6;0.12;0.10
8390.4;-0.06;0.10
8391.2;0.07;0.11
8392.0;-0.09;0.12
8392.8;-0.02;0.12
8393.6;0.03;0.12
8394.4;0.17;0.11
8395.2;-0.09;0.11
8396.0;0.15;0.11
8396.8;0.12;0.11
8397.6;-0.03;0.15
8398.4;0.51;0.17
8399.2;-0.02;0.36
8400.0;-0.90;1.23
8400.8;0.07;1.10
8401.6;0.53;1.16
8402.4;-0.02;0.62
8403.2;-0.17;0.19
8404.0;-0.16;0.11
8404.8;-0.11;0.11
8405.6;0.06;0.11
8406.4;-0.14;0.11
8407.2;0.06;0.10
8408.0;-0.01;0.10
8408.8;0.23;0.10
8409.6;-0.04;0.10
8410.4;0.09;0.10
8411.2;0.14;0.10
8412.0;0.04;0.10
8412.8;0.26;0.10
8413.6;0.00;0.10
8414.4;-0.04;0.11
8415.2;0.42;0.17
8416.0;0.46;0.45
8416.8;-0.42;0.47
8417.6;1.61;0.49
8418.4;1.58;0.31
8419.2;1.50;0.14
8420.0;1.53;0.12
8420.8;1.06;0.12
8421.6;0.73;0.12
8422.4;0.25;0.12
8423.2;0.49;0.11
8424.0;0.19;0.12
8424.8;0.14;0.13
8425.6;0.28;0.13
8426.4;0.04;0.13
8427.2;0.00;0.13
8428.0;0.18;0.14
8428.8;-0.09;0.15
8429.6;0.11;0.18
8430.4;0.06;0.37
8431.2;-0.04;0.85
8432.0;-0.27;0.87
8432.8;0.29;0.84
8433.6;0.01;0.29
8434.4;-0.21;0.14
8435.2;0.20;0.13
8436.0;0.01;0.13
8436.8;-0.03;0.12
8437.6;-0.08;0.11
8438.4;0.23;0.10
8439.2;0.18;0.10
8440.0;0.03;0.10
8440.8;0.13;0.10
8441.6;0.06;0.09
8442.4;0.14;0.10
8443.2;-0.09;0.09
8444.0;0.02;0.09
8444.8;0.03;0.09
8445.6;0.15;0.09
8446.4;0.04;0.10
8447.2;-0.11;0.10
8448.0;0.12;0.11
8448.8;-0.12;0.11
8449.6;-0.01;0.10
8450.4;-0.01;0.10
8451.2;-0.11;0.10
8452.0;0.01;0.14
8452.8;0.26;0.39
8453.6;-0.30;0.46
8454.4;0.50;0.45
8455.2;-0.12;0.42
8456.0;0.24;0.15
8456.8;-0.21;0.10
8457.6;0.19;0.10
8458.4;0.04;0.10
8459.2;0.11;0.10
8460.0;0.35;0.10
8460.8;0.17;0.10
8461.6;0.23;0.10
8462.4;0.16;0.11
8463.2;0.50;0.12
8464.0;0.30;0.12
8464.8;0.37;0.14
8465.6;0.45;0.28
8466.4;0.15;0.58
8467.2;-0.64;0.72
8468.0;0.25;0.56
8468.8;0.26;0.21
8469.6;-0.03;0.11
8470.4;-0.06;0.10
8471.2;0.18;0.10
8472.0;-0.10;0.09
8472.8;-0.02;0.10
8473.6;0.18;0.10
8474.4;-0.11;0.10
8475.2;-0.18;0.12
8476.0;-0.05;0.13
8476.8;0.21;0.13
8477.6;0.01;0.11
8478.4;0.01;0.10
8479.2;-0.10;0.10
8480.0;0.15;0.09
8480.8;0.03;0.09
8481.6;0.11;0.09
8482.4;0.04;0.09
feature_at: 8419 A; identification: H-gamma 4340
